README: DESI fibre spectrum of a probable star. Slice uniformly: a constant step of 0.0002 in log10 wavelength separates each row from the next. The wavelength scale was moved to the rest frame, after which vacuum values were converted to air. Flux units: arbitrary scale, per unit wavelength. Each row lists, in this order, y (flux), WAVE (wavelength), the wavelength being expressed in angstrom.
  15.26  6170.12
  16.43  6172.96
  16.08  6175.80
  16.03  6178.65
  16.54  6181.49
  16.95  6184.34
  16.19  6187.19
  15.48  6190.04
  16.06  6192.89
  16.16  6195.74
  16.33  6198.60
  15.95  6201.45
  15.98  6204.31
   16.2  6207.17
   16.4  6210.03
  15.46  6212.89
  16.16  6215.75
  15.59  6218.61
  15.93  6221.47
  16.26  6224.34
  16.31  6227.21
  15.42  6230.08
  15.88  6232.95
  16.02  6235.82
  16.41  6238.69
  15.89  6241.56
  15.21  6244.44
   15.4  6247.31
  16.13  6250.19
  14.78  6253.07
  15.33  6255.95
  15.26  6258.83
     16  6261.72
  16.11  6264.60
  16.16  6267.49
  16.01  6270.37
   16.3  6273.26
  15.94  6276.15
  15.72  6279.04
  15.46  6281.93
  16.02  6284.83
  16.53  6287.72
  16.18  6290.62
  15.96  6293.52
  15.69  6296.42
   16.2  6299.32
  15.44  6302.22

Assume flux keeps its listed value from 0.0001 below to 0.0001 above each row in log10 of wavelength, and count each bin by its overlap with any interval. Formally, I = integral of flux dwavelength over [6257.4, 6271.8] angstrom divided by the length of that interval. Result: 15.9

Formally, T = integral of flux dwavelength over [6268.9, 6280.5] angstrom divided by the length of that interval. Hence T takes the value 16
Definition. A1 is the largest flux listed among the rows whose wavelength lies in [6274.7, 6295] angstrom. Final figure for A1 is 16.53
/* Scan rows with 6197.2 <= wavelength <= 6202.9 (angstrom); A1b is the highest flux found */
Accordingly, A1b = 16.33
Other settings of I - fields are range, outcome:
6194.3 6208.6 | 16.1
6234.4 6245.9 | 15.9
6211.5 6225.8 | 15.9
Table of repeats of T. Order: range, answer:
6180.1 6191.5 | 16.3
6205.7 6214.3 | 16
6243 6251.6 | 15.6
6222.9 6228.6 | 16.3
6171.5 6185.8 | 16.4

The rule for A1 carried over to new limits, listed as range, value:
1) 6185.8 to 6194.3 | 16.19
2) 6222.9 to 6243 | 16.41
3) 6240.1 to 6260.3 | 16.13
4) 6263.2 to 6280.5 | 16.3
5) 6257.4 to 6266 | 16.11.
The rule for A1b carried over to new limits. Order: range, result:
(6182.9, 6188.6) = 16.95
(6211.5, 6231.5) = 16.31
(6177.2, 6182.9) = 16.54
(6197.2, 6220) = 16.4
